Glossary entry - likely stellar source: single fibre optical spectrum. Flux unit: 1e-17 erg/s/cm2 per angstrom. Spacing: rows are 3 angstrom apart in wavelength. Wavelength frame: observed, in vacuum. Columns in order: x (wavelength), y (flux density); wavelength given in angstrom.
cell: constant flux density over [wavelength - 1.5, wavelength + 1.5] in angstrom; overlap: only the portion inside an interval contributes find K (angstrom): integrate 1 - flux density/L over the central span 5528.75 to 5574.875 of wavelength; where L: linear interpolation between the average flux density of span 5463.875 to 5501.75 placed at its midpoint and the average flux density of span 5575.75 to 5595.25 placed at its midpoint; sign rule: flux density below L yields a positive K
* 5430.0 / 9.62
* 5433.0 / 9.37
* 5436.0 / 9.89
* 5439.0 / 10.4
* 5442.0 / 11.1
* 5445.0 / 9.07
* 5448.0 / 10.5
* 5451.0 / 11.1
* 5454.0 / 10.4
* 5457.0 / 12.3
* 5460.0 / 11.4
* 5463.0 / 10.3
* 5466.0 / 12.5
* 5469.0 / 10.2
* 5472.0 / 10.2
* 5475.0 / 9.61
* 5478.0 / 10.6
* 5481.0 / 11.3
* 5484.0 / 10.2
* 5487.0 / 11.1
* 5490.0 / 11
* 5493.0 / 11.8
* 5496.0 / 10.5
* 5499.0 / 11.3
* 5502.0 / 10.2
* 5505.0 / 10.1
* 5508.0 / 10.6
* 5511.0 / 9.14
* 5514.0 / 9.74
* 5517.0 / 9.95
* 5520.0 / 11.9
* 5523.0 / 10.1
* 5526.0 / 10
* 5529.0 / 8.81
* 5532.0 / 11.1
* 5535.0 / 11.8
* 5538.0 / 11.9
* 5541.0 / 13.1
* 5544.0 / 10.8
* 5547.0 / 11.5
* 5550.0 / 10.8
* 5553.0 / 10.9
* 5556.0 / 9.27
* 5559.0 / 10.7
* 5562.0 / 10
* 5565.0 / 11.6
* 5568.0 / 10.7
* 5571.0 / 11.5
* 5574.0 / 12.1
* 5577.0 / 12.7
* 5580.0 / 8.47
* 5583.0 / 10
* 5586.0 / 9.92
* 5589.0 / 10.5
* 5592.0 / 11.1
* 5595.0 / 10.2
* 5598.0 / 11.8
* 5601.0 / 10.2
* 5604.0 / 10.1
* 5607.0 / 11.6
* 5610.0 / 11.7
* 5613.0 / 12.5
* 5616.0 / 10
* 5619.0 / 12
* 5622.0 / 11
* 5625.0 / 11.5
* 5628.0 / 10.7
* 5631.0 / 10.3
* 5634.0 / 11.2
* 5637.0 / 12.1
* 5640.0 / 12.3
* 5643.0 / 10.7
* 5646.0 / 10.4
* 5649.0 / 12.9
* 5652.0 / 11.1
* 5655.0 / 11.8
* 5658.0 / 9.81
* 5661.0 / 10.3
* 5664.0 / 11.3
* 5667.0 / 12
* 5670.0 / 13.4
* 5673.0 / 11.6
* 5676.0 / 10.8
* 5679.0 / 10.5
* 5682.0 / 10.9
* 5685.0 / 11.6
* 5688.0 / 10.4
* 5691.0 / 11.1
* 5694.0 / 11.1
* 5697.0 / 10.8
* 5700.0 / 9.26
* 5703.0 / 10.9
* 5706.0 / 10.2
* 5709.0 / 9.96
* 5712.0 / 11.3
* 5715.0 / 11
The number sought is -2.4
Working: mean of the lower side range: 10.8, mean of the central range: 11.1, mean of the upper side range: 10.4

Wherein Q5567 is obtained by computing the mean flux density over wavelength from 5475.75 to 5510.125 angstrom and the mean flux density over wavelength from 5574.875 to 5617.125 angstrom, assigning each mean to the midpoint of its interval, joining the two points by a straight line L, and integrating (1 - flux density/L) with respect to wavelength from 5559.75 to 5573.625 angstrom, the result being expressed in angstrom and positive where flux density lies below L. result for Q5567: -0.32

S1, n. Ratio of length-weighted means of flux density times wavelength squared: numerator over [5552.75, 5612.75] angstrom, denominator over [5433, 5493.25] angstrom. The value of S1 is 1.05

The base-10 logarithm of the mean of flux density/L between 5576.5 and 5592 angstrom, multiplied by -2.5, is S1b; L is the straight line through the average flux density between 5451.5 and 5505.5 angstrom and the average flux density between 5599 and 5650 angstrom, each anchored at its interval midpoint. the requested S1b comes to 0.09 mag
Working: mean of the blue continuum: 10.9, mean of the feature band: 10.2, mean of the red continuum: 11.2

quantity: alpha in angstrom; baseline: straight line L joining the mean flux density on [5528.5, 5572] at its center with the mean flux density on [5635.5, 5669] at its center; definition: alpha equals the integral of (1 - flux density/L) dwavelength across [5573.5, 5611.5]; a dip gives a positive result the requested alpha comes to 1.34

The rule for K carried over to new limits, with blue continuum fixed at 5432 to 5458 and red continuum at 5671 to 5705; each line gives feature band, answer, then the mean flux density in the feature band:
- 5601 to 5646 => -1.94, 11.2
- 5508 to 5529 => 0.97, 10.1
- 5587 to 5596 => 0.08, 10.6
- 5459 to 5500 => -1.35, 10.8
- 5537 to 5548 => -1.28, 11.8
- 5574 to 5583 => -0.06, 10.7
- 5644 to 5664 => -0.51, 11.1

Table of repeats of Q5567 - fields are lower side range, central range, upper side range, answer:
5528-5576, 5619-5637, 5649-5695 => 0.1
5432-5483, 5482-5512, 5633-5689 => 0.3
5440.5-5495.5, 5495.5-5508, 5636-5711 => 0.4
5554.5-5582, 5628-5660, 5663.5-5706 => -0.7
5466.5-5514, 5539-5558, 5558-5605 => -0.7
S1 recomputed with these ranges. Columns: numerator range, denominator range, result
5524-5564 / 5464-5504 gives 1.02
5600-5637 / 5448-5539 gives 1.09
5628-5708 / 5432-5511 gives 1.12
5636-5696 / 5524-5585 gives 1.08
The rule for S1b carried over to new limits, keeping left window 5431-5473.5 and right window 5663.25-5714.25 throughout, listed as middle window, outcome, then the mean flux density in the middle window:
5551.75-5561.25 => 0.055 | 10.3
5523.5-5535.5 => 0.047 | 10.3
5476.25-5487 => -0.007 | 10.7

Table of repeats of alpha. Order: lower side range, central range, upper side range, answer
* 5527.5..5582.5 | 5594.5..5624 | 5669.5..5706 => -0.5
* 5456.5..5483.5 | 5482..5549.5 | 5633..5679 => 1.4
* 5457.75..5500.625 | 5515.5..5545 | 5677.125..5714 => -0.3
